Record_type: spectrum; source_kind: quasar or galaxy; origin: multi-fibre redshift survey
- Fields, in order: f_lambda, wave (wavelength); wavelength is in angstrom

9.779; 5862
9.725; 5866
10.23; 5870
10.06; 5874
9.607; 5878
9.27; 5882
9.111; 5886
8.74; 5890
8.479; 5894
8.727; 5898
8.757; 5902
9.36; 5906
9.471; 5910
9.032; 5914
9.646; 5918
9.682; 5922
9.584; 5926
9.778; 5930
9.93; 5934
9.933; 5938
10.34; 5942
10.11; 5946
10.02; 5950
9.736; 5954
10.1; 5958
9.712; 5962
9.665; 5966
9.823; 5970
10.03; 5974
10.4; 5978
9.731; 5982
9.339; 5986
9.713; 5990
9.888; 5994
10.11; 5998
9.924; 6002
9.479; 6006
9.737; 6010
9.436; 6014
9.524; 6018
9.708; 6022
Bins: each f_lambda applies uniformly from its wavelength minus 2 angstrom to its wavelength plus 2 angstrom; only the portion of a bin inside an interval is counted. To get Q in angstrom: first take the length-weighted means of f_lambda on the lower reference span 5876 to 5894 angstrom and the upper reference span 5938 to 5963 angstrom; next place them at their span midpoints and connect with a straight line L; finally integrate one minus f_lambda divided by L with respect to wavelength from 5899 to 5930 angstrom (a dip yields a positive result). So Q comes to 0.5 angstrom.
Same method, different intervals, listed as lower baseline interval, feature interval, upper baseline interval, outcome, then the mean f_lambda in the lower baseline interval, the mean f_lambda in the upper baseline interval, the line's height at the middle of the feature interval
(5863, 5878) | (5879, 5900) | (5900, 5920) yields 1.55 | 9.94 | 9.25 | 9.61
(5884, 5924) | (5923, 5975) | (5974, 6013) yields -2.42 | 9.1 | 9.81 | 9.46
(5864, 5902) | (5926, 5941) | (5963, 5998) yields -0.46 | 9.3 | 9.84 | 9.58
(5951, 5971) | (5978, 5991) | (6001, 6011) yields 0.06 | 9.82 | 9.69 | 9.75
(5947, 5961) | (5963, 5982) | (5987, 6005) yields -0.07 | 9.95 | 9.85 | 9.91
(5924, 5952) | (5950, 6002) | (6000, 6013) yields -0.28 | 9.96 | 9.69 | 9.81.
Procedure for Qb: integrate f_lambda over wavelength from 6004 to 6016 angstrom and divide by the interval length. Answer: 9.55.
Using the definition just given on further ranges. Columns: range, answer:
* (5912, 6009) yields 9.82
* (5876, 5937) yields 9.29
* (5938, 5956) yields 10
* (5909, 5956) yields 9.78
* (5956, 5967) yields 9.84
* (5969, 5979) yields 10.1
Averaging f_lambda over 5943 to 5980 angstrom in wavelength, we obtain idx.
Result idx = 9.97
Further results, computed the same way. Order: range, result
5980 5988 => 9.54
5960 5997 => 9.82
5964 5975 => 9.82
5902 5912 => 9.28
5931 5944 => 10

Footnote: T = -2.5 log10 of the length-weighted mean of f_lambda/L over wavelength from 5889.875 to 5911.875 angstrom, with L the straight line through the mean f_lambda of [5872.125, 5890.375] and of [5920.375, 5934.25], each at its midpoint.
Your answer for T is 0.07 mag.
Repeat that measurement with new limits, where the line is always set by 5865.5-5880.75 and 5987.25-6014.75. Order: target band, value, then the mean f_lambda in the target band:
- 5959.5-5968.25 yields 0.01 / 9.72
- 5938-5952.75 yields -0.03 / 10.1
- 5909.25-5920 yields 0.05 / 9.37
